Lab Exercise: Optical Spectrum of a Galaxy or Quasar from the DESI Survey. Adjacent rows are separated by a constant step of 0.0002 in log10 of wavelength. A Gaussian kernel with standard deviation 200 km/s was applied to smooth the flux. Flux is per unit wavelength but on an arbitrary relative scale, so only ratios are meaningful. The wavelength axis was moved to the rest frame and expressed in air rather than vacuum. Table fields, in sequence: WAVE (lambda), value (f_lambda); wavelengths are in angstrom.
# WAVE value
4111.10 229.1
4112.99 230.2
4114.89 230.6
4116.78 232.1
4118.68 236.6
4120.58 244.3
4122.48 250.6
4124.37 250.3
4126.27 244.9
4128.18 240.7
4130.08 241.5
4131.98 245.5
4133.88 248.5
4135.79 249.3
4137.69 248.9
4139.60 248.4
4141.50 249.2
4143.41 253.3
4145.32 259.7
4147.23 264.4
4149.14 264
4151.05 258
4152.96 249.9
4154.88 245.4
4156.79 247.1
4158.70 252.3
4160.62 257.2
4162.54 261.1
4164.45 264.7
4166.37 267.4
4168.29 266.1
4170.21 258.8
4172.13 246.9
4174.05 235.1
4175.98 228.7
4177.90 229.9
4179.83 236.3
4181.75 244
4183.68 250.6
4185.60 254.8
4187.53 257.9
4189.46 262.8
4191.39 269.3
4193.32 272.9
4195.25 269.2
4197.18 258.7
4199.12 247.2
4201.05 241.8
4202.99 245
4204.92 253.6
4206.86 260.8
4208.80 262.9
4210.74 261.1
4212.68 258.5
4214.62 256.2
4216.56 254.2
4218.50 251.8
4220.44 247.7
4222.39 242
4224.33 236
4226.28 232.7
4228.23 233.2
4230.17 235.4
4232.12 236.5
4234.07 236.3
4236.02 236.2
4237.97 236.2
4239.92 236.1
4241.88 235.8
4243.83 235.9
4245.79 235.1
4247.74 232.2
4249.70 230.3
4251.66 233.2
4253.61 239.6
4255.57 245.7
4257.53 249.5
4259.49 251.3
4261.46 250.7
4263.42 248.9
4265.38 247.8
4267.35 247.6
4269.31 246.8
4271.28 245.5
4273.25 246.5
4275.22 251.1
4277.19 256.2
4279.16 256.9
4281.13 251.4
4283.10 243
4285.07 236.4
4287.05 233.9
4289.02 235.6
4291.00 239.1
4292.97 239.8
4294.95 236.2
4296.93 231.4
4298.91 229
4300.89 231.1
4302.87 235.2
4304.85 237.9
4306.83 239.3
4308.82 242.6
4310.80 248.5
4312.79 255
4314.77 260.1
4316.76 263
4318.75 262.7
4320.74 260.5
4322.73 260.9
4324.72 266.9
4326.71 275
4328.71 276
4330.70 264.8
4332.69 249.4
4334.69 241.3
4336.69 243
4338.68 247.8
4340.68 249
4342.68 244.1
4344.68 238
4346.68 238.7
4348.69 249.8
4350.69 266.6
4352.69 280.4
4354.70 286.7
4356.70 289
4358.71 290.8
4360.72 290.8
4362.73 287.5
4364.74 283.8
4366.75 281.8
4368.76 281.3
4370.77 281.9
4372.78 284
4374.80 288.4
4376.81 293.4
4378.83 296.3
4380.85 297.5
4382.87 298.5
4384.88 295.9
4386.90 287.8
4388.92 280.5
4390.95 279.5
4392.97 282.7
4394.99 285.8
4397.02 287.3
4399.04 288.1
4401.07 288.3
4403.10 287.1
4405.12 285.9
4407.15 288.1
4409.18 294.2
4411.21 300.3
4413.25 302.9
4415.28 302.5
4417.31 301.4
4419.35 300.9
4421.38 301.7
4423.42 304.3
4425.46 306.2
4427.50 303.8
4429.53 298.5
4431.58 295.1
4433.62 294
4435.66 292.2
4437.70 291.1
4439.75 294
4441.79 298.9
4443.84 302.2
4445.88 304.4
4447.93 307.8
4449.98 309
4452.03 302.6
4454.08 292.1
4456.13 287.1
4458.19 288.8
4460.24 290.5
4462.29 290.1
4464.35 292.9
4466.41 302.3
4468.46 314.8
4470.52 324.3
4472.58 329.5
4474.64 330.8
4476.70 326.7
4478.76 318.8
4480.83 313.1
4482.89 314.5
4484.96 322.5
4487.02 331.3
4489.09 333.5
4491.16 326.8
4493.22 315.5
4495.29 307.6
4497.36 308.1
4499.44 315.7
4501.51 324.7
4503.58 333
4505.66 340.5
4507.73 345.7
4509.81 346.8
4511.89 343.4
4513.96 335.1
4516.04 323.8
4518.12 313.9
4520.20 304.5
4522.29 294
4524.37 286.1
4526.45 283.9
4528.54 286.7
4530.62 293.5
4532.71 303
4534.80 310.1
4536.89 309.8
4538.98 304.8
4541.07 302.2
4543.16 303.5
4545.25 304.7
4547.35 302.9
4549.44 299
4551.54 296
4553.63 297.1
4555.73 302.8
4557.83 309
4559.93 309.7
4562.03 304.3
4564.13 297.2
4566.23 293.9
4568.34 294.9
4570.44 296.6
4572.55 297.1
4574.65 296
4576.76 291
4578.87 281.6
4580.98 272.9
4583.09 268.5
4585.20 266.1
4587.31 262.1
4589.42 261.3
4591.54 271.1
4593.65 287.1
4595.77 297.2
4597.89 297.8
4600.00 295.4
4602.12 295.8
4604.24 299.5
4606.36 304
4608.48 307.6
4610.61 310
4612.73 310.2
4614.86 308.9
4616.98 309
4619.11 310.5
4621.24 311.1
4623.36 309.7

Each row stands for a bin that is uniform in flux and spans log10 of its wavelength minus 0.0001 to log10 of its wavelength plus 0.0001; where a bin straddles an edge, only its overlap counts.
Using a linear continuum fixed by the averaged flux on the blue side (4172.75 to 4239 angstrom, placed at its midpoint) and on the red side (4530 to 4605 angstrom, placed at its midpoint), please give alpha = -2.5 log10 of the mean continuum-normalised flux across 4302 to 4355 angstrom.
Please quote 0.04 mag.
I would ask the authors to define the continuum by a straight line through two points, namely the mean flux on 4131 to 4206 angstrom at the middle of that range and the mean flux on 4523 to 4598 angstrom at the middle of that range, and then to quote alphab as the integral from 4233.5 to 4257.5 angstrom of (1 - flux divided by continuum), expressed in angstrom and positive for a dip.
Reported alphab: 2.2 angstrom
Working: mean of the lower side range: 253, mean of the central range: 237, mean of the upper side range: 293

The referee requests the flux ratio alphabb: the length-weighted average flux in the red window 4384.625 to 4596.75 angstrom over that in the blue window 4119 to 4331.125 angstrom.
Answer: 1.21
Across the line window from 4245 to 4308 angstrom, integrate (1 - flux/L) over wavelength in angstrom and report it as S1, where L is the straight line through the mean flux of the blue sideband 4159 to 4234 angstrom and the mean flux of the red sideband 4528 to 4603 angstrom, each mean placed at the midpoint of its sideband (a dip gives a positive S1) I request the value 4.5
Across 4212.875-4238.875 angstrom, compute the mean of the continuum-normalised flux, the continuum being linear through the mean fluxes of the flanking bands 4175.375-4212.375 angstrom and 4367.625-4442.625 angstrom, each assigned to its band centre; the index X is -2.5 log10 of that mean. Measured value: 0.08 mag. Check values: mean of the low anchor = 253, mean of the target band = 242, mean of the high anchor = 293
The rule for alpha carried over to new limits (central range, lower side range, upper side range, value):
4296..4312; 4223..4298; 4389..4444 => 0.08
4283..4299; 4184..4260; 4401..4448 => 0.12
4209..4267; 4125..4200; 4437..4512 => 0.11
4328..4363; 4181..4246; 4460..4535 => 0.07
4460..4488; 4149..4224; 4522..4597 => -0.11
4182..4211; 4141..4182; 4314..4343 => -0.02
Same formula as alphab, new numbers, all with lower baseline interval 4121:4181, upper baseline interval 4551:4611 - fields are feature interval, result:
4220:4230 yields 0.8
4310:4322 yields 0.3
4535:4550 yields -0.9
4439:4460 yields -1.5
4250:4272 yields 1.3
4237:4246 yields 0.8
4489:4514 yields -3.9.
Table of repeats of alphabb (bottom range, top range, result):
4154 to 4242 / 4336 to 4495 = 1.18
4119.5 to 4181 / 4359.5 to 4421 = 1.16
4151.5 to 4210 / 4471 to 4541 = 1.25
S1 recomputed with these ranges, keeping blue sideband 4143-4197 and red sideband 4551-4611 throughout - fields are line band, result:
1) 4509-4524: -1.9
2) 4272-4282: 0.5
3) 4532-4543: -0.7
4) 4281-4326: 3.6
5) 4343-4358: 0.4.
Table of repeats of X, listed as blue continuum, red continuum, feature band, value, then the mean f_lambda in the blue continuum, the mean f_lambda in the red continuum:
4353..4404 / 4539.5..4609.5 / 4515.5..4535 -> -0.03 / 288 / 293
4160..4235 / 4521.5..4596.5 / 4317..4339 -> 0.03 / 251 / 293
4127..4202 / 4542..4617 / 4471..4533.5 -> -0.12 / 252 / 294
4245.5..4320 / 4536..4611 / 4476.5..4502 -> -0.15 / 244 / 294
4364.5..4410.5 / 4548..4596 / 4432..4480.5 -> -0.06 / 288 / 289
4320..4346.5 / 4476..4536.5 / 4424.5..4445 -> -0.02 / 255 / 317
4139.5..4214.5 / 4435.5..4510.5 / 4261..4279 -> 0.10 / 254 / 313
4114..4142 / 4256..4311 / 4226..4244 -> 0.04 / 244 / 243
